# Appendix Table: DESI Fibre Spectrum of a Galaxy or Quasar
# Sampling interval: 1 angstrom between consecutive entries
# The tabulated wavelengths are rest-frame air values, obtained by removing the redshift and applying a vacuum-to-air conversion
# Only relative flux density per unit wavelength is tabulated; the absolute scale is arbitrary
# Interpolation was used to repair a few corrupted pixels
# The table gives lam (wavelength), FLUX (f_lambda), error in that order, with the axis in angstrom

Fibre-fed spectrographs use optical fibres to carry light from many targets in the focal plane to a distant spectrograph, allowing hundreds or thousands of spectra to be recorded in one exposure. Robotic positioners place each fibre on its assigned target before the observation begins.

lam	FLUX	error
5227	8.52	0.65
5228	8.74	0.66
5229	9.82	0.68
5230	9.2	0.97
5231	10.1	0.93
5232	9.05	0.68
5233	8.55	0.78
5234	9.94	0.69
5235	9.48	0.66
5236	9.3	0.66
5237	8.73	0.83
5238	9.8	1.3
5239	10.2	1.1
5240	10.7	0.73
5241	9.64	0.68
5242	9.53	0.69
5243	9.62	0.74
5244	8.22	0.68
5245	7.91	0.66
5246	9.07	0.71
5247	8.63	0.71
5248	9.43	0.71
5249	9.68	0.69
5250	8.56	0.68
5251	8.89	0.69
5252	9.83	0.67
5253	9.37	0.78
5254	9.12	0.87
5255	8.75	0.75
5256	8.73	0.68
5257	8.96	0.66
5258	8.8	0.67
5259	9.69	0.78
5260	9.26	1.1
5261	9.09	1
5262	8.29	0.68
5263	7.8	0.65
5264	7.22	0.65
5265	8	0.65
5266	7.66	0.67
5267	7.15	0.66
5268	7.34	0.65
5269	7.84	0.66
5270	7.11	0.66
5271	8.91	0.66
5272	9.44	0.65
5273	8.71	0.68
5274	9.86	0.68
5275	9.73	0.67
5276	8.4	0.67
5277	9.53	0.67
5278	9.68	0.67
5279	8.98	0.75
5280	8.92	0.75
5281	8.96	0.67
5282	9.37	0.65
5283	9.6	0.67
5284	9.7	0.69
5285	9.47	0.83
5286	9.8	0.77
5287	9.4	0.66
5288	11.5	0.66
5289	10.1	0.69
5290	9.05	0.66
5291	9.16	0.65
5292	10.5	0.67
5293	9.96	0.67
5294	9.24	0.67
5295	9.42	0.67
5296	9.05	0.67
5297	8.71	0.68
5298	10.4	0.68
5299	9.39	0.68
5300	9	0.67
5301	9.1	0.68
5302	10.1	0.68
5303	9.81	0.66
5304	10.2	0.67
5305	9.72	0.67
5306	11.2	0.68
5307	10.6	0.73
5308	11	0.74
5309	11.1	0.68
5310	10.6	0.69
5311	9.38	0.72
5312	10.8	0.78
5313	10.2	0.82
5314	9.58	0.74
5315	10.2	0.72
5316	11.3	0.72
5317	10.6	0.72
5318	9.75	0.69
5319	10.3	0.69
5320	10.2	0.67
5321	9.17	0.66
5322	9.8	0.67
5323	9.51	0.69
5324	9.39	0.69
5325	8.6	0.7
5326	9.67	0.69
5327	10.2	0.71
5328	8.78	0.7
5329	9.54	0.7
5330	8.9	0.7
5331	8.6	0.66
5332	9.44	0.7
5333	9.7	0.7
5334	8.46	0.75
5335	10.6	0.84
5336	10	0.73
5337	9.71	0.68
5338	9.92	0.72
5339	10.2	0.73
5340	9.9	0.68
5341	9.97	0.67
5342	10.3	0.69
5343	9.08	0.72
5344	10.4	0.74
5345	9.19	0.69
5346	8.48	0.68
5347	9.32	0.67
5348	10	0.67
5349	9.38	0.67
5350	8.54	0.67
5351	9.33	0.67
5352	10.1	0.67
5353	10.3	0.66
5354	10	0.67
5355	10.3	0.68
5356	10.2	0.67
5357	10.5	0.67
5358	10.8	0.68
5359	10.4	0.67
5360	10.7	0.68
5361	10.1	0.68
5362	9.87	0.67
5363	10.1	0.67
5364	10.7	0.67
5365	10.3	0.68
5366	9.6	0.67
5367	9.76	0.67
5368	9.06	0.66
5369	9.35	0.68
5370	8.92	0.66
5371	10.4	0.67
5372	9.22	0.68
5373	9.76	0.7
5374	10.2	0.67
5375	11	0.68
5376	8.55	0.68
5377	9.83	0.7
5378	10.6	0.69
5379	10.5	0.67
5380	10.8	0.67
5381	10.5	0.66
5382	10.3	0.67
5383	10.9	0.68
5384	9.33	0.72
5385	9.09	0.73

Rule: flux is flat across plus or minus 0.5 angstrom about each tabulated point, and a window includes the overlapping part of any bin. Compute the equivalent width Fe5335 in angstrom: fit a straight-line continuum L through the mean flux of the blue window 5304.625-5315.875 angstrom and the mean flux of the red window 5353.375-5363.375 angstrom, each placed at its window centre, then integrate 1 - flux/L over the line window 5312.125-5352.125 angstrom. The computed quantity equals 2.74 angstrom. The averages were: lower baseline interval 10.4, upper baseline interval 10.3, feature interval 9.66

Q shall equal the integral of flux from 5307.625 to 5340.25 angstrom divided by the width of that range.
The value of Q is 9.85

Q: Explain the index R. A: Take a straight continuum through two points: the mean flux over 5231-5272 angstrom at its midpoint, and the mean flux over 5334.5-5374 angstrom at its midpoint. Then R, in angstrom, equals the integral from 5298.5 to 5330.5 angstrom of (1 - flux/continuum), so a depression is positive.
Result -1.5 angstrom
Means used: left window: 8.87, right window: 9.87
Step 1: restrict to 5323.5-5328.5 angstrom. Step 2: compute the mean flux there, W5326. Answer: 9.33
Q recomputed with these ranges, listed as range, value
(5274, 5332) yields 9.73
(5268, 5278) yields 8.8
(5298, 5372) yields 9.86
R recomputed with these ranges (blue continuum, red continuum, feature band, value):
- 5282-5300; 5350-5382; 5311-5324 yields -0.4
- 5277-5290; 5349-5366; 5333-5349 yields 0.5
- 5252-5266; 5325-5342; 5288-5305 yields -0.9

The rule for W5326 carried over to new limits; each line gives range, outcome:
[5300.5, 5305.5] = 9.79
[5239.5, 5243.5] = 9.87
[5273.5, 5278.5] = 9.44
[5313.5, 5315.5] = 9.89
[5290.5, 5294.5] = 9.71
